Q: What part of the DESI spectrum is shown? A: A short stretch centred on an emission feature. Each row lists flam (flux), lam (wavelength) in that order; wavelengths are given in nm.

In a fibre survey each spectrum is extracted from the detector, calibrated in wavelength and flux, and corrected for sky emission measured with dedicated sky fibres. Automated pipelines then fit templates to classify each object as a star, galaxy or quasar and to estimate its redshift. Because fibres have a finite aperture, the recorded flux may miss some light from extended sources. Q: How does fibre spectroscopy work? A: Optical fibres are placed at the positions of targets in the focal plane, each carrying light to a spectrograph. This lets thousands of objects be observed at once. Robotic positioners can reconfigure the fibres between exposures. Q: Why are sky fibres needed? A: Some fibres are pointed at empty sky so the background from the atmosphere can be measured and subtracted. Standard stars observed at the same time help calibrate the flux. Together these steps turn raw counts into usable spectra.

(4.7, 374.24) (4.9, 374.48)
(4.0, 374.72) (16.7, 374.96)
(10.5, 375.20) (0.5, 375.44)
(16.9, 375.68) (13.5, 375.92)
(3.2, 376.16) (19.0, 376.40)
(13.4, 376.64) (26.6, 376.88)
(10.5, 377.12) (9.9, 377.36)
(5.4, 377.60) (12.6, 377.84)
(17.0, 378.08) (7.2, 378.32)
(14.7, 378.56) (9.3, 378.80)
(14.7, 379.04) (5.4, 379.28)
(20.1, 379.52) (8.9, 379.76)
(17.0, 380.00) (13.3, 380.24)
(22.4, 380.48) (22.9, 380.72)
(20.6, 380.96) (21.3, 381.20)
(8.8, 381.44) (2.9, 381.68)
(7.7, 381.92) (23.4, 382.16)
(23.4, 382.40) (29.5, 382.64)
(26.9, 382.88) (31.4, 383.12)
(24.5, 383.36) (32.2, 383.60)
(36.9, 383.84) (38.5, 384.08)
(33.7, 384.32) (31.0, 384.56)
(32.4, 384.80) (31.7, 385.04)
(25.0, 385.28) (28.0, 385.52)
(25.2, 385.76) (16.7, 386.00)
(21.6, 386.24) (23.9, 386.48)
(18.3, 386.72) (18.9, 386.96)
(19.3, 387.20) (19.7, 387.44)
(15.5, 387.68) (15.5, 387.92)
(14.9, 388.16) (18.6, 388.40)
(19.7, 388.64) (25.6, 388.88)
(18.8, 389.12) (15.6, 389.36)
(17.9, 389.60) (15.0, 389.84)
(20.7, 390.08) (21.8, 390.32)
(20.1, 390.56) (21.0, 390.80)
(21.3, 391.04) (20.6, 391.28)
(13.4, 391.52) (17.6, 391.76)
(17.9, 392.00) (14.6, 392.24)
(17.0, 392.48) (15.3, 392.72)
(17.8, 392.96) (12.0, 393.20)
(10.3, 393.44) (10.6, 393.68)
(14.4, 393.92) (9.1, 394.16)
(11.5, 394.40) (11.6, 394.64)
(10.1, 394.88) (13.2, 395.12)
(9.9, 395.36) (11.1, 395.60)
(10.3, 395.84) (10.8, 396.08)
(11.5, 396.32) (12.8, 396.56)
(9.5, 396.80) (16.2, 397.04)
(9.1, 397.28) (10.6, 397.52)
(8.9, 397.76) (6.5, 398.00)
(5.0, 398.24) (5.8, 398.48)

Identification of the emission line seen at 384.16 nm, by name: Lyman alpha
